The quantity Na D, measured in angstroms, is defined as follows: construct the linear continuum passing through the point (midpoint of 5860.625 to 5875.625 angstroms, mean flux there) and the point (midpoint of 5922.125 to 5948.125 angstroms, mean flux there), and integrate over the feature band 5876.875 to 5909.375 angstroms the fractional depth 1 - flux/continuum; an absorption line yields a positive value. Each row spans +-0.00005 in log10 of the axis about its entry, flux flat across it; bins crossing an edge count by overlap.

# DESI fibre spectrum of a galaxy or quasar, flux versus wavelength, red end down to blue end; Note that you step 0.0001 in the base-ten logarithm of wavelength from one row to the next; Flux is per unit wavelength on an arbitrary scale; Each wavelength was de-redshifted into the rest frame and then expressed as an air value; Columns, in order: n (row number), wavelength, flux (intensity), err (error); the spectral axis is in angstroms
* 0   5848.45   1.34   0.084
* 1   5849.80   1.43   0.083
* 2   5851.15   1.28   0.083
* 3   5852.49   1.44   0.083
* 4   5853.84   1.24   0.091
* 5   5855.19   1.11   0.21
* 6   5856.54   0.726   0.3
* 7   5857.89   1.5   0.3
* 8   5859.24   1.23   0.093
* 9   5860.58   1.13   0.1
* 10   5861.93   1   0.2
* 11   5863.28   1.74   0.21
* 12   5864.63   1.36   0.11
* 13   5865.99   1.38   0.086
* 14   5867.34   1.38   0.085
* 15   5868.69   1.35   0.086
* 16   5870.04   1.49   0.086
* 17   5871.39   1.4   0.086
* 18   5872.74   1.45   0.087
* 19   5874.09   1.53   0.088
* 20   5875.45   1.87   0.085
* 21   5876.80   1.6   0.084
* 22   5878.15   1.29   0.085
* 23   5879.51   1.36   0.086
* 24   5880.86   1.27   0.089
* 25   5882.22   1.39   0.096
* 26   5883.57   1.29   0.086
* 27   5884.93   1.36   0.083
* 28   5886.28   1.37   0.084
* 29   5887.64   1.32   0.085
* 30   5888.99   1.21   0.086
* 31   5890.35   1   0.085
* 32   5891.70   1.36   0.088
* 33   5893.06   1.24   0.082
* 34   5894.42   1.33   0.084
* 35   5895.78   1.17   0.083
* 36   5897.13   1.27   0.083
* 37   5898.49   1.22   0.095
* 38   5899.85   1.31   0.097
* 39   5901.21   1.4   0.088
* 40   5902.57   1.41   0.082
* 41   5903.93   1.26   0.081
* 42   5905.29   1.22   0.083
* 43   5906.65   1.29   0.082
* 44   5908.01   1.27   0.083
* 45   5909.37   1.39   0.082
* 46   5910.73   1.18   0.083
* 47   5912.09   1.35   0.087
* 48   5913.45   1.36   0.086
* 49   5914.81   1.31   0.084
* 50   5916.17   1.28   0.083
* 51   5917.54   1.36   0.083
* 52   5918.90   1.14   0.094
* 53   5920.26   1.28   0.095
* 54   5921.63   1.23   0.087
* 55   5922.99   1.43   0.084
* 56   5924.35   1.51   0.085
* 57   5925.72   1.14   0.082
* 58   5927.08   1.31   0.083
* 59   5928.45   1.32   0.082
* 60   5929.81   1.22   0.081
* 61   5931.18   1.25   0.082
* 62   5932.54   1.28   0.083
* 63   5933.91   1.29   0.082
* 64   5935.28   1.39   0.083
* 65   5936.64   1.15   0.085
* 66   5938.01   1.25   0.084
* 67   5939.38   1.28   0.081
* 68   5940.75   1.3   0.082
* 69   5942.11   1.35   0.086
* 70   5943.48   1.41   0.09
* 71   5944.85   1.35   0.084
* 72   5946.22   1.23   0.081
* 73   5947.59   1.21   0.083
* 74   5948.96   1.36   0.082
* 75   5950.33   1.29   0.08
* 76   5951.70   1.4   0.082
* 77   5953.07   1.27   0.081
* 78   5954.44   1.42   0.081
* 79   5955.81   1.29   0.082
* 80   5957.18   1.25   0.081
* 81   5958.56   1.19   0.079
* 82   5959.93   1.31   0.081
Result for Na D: 1.9 angstroms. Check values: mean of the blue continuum 1.42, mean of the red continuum 1.3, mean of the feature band 1.3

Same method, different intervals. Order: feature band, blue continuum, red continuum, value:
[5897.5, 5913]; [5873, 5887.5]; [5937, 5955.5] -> 0.9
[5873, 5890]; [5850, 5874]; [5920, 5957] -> -1.1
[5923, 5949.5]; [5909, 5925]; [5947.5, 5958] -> 0.4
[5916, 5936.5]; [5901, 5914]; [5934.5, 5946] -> 0.3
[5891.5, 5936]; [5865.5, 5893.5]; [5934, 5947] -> 1.3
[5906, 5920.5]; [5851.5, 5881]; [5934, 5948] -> 0.3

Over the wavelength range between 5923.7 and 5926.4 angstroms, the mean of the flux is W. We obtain 1.32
